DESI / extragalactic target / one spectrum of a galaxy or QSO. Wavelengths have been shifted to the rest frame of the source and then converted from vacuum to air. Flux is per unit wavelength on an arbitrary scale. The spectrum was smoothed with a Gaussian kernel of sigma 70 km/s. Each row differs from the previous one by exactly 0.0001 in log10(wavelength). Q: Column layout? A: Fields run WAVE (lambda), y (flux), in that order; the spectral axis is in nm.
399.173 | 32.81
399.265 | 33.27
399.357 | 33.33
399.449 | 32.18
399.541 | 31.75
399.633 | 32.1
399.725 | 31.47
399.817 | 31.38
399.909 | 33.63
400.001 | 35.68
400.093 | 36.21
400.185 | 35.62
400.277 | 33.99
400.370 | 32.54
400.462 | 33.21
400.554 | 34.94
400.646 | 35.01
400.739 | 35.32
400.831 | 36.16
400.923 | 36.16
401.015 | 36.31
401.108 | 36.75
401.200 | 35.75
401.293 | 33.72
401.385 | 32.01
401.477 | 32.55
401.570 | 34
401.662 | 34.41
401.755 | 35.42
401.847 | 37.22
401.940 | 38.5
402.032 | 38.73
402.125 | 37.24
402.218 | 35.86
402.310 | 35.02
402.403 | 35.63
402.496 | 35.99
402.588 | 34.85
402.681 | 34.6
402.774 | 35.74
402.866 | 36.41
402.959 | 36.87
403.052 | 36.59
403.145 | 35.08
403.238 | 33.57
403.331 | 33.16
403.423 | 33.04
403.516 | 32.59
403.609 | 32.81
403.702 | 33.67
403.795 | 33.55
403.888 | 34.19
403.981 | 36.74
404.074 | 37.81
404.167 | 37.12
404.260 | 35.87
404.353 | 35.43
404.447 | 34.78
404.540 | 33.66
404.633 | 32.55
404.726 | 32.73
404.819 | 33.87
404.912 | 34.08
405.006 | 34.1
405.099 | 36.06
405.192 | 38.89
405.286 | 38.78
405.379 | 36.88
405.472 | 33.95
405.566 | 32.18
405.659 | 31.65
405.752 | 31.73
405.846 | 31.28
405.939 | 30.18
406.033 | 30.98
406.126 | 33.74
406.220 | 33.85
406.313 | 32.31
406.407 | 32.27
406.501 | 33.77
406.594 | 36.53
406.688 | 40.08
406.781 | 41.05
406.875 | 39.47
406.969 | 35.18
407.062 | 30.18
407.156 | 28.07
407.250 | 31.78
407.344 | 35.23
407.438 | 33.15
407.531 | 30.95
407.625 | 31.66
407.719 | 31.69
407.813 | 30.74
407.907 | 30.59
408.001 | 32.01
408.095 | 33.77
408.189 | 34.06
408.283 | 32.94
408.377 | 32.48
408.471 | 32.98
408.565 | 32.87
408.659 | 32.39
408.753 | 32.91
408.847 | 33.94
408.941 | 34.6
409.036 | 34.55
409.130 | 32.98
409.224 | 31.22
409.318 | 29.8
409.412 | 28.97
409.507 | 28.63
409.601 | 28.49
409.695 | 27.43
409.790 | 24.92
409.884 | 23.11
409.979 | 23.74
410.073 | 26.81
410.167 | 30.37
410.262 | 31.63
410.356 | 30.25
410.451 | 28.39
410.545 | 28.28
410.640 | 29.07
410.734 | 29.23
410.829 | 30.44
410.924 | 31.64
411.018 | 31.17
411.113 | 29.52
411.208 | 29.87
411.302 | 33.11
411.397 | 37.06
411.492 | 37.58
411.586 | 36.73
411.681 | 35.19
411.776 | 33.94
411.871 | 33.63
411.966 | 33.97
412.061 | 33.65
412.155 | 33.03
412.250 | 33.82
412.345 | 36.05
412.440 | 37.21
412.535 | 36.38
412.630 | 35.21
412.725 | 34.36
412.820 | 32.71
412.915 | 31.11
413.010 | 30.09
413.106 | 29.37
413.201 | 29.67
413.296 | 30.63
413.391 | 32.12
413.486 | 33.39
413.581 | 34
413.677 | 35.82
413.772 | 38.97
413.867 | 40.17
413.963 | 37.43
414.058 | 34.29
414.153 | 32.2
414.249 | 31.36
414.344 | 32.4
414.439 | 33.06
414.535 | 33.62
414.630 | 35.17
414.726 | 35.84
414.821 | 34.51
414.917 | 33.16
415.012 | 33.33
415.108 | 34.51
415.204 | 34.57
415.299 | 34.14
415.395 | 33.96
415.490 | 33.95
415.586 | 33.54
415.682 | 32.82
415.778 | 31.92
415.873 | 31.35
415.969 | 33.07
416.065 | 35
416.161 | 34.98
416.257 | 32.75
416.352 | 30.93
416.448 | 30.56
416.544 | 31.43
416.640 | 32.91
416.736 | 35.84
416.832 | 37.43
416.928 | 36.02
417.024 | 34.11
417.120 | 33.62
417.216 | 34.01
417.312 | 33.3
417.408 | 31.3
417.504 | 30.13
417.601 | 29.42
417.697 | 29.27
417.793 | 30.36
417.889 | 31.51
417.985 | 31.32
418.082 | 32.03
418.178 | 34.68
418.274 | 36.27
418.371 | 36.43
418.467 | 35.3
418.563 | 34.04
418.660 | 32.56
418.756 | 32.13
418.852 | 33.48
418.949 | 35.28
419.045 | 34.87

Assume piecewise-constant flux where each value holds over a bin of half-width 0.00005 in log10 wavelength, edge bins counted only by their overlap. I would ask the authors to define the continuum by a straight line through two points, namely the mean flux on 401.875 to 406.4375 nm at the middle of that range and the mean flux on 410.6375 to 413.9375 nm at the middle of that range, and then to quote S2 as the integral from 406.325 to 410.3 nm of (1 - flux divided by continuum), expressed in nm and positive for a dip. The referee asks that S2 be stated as 0.25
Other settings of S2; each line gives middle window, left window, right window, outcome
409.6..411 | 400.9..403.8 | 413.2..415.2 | 0.251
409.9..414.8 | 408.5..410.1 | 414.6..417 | -0.164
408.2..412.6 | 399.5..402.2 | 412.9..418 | 0.265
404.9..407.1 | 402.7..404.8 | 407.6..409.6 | -0.071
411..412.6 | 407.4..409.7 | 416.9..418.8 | -0.102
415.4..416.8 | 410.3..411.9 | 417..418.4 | -0.029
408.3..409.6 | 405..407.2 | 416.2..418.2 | 0.069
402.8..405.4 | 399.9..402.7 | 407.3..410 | -0.100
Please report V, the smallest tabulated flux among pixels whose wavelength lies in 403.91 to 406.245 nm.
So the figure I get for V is 30.18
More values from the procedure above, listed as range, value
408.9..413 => 23.11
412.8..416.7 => 29.37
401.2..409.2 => 28.07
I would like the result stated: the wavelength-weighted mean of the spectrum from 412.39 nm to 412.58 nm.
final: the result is 36.8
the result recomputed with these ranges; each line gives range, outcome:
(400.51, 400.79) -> 35.1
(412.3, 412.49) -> 36.6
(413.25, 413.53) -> 32.1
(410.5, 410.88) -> 29.2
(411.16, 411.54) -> 34.5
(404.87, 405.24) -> 35.7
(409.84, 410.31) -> 27.2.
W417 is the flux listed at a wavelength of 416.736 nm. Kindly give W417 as 35.84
